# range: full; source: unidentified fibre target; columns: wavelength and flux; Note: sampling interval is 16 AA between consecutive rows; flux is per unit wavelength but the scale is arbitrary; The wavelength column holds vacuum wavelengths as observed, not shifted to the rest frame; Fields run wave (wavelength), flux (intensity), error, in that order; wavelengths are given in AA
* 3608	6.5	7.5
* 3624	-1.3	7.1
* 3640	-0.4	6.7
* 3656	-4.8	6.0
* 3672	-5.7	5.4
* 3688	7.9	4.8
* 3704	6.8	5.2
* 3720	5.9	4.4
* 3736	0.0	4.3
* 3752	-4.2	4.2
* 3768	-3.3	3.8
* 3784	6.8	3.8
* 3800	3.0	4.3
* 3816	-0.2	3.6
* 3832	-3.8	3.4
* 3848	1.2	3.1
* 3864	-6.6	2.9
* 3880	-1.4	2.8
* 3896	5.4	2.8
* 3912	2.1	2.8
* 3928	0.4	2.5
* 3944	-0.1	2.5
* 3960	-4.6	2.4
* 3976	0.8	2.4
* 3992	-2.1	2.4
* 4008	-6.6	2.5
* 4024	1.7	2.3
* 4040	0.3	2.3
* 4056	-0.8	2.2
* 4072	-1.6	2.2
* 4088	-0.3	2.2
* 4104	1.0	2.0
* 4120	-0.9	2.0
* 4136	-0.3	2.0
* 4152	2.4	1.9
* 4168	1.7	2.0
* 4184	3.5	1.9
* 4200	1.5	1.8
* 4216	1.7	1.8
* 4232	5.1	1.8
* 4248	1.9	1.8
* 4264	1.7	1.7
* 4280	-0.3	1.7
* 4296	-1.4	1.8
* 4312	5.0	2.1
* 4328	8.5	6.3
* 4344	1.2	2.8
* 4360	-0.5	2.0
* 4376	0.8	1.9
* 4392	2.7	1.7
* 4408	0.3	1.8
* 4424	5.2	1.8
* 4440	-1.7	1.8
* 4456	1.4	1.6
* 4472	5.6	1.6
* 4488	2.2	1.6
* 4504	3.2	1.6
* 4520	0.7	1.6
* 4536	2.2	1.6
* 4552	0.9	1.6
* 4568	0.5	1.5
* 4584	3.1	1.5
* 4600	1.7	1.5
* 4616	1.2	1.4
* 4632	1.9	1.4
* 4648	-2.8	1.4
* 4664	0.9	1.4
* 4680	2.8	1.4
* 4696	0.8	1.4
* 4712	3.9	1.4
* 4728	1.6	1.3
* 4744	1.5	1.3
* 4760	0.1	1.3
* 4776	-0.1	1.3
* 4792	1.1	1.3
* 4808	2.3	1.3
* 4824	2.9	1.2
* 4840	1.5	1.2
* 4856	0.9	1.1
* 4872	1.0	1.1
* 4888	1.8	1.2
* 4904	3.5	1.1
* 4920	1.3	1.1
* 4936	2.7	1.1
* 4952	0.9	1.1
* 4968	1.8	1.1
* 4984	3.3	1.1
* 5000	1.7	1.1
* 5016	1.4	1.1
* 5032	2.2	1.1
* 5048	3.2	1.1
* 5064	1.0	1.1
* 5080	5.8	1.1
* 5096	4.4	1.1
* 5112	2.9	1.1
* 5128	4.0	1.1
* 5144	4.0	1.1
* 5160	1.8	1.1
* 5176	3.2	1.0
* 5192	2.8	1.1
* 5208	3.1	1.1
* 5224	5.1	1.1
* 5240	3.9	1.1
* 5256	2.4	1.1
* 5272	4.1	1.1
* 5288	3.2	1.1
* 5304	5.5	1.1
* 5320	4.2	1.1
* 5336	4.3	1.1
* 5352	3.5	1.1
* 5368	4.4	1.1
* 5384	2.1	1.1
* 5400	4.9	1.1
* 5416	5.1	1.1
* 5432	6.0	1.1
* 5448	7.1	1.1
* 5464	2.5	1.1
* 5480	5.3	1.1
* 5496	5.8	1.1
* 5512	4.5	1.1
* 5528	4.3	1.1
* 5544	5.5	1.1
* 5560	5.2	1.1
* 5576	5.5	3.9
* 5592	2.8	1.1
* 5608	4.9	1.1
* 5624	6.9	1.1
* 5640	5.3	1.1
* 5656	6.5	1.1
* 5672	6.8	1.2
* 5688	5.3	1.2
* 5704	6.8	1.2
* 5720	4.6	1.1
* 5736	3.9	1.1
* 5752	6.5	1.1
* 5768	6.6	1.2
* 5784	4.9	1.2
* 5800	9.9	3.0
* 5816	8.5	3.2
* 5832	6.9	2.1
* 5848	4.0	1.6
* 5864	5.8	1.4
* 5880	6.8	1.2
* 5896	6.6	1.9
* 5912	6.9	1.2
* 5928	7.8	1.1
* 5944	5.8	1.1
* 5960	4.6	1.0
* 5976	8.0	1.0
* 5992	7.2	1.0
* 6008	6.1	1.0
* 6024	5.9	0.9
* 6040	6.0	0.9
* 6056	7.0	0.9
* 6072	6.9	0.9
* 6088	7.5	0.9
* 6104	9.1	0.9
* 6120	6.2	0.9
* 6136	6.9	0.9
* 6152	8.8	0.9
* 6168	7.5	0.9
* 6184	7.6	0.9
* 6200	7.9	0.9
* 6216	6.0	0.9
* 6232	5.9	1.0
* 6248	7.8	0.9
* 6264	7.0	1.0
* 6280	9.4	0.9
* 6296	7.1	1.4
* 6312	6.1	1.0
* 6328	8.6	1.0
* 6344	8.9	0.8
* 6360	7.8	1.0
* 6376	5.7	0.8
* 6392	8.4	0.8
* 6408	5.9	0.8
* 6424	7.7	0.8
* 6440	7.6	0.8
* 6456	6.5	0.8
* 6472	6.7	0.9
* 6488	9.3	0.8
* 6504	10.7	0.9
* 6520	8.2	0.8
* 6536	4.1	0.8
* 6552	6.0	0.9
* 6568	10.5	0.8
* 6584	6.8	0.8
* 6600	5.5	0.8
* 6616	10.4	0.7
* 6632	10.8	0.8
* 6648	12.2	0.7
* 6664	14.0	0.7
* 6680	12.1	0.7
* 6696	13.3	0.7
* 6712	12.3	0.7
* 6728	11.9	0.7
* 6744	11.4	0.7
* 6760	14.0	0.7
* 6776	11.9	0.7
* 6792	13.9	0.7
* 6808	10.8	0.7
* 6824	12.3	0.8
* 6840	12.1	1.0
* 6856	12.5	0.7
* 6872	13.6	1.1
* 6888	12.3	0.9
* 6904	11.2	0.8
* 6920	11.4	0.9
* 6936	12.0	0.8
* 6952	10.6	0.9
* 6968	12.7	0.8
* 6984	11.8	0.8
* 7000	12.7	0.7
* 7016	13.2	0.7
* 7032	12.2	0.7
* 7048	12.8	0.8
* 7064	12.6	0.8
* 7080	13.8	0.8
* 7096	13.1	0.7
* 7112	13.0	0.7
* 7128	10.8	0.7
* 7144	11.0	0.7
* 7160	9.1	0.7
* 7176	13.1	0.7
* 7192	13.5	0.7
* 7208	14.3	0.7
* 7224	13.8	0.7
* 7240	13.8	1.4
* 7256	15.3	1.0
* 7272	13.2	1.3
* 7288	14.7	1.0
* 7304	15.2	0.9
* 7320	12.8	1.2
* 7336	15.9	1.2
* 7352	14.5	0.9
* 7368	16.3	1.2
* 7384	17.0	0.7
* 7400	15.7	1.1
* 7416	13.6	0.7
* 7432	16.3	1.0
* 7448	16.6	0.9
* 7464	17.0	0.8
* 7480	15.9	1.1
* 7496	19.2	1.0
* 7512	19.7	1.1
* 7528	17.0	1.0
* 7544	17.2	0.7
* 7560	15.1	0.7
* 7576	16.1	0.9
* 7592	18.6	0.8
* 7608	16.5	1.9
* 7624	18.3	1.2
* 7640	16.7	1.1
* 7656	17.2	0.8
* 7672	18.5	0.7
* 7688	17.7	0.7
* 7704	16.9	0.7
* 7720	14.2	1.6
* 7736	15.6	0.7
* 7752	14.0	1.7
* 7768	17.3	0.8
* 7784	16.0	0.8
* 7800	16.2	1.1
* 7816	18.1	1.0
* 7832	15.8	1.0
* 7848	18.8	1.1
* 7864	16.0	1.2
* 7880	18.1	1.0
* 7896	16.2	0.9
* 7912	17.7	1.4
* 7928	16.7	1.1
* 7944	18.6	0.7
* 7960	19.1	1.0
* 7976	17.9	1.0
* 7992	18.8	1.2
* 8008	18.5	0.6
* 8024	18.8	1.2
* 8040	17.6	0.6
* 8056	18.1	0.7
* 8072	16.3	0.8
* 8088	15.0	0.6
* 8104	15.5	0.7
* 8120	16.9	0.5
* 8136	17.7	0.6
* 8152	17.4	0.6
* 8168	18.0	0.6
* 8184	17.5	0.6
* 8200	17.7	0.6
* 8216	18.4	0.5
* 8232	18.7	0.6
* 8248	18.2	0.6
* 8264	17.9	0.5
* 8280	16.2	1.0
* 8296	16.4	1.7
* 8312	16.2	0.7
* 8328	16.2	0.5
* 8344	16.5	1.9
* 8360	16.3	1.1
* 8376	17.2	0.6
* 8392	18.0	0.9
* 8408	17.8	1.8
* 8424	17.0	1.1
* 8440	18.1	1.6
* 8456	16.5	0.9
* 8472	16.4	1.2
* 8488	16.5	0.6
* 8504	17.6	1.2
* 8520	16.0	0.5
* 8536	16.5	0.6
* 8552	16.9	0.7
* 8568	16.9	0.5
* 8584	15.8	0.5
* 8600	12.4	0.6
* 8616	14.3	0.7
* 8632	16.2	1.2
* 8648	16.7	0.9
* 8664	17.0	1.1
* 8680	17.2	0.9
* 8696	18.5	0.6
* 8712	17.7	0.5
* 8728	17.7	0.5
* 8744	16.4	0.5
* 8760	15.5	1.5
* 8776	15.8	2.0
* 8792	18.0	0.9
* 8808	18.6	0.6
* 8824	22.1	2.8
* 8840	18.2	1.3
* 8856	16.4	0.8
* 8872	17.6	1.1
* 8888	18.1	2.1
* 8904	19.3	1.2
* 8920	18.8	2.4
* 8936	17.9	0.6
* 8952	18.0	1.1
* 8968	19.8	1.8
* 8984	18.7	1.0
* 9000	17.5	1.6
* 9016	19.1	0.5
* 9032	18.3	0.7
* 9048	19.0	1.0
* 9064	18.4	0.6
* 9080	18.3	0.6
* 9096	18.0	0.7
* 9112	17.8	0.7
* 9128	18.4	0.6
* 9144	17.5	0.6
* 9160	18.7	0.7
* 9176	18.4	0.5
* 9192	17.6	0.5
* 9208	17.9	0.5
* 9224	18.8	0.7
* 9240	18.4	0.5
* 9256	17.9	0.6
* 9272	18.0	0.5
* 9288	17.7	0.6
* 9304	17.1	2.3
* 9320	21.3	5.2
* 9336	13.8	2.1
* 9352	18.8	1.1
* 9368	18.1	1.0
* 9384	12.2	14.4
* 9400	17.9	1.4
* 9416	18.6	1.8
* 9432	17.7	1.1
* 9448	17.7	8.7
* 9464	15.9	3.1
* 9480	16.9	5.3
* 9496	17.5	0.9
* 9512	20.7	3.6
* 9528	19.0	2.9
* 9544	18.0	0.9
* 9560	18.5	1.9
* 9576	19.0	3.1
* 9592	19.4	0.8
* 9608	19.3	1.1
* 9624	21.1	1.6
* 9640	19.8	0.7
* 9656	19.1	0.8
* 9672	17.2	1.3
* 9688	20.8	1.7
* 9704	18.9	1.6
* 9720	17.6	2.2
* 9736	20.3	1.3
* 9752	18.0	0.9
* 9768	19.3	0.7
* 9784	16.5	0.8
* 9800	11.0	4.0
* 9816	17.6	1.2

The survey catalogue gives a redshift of 0.662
